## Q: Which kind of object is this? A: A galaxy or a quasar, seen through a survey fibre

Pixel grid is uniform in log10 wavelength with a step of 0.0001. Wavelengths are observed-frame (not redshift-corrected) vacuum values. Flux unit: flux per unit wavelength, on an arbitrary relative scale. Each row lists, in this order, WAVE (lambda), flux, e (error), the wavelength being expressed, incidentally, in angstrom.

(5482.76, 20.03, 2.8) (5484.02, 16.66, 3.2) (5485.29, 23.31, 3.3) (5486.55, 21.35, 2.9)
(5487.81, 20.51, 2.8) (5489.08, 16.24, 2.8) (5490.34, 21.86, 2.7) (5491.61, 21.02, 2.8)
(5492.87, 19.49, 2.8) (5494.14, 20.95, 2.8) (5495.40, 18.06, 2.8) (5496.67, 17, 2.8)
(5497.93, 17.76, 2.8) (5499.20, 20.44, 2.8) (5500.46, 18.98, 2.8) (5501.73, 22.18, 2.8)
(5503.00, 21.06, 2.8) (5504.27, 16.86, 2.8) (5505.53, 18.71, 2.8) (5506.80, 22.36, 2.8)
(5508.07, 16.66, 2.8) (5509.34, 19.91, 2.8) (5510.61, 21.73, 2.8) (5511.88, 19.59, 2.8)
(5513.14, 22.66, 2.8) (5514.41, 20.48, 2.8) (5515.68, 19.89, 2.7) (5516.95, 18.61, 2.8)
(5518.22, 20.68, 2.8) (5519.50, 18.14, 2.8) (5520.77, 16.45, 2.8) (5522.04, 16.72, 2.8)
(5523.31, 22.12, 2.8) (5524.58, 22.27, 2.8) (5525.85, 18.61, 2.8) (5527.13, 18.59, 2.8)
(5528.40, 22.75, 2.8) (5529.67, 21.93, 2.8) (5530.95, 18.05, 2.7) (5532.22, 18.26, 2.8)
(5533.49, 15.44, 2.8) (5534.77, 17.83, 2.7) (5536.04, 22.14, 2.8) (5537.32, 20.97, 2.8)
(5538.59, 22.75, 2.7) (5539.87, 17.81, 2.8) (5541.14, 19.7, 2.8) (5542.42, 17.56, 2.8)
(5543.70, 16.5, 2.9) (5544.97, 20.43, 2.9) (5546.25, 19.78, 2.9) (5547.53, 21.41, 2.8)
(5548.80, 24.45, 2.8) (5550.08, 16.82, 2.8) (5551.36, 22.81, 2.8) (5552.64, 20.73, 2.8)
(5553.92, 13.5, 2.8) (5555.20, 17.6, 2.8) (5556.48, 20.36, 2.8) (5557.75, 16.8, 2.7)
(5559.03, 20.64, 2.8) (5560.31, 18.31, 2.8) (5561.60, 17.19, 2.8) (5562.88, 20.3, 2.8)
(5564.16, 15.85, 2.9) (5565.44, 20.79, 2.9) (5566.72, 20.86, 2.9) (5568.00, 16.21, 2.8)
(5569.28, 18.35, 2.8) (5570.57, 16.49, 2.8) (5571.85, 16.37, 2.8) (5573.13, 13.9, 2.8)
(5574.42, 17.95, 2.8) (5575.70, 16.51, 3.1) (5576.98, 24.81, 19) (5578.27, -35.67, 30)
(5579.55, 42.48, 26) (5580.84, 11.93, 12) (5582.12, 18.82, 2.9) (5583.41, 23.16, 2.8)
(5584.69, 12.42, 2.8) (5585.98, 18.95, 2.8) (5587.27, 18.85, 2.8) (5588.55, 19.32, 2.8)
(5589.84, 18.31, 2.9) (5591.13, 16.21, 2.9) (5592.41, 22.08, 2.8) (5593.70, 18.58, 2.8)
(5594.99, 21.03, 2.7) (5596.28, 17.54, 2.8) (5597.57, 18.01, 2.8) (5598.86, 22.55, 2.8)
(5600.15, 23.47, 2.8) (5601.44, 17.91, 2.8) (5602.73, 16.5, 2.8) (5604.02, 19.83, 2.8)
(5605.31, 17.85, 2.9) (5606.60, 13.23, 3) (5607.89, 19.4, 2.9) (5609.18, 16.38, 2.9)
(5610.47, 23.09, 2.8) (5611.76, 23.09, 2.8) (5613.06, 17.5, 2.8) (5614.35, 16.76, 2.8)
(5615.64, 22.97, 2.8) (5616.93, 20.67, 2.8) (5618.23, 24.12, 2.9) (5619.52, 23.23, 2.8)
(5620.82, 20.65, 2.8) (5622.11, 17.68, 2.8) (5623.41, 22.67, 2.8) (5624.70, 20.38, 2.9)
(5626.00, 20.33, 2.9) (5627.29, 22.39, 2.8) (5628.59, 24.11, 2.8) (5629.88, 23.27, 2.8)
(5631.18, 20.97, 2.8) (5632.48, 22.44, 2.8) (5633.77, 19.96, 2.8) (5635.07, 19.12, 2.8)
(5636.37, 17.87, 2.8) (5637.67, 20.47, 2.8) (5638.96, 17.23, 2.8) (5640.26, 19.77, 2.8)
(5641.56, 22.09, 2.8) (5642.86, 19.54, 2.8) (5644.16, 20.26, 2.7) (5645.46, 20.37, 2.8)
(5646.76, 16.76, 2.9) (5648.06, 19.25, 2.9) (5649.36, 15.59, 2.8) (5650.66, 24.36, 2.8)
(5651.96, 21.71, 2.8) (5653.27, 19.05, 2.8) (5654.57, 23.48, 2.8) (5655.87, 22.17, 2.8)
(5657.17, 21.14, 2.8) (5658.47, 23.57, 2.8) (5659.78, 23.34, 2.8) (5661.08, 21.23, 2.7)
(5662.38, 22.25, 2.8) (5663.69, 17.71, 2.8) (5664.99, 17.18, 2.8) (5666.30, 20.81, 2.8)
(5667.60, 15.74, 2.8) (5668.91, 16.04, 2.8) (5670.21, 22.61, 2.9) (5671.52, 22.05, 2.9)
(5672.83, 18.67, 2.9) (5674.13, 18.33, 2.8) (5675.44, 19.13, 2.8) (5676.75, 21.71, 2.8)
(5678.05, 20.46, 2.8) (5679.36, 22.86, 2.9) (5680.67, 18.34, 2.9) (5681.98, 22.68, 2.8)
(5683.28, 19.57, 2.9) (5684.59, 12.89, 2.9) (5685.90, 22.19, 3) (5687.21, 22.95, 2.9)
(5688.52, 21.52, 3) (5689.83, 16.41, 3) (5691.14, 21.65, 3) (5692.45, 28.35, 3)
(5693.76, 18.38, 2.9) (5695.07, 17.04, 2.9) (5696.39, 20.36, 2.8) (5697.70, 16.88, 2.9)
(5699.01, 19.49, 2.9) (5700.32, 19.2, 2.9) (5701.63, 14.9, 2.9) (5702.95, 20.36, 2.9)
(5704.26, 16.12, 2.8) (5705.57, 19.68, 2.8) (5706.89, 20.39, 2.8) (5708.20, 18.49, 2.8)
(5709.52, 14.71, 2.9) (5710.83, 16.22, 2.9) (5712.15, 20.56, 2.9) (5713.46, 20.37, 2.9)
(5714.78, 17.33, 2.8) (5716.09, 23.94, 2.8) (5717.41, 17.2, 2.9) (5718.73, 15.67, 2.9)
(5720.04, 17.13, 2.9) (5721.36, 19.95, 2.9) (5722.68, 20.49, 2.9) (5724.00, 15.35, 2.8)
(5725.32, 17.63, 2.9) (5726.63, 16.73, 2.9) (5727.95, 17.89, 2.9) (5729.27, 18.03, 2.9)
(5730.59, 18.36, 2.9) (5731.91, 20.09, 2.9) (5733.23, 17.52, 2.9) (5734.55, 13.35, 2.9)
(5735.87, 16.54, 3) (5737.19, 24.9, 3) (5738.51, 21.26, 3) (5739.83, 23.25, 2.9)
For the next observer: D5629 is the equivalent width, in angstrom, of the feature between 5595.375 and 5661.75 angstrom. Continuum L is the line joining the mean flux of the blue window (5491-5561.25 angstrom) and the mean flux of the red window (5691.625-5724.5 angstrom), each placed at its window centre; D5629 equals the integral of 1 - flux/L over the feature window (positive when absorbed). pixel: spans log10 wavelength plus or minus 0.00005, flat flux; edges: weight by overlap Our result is -4.4 angstrom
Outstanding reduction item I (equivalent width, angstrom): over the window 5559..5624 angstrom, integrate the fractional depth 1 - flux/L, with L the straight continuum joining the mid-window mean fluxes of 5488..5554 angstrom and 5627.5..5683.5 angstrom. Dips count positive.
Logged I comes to 5.5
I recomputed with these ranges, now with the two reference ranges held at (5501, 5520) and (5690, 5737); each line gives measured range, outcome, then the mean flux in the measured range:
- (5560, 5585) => 4.03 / 16.4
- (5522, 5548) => 0.18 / 19.7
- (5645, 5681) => -2.59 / 20.2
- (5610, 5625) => -1.45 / 21.1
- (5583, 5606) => 0.46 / 19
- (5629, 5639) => -0.71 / 20.5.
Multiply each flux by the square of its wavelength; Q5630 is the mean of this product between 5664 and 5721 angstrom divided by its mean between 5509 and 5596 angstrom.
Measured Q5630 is 1.09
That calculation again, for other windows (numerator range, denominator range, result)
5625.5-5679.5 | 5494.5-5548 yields 1.09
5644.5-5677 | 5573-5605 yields 1.18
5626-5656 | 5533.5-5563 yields 1.10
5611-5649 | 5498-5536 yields 1.09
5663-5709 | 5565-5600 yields 1.16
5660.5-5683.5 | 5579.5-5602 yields 1.05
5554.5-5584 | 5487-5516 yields 0.88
